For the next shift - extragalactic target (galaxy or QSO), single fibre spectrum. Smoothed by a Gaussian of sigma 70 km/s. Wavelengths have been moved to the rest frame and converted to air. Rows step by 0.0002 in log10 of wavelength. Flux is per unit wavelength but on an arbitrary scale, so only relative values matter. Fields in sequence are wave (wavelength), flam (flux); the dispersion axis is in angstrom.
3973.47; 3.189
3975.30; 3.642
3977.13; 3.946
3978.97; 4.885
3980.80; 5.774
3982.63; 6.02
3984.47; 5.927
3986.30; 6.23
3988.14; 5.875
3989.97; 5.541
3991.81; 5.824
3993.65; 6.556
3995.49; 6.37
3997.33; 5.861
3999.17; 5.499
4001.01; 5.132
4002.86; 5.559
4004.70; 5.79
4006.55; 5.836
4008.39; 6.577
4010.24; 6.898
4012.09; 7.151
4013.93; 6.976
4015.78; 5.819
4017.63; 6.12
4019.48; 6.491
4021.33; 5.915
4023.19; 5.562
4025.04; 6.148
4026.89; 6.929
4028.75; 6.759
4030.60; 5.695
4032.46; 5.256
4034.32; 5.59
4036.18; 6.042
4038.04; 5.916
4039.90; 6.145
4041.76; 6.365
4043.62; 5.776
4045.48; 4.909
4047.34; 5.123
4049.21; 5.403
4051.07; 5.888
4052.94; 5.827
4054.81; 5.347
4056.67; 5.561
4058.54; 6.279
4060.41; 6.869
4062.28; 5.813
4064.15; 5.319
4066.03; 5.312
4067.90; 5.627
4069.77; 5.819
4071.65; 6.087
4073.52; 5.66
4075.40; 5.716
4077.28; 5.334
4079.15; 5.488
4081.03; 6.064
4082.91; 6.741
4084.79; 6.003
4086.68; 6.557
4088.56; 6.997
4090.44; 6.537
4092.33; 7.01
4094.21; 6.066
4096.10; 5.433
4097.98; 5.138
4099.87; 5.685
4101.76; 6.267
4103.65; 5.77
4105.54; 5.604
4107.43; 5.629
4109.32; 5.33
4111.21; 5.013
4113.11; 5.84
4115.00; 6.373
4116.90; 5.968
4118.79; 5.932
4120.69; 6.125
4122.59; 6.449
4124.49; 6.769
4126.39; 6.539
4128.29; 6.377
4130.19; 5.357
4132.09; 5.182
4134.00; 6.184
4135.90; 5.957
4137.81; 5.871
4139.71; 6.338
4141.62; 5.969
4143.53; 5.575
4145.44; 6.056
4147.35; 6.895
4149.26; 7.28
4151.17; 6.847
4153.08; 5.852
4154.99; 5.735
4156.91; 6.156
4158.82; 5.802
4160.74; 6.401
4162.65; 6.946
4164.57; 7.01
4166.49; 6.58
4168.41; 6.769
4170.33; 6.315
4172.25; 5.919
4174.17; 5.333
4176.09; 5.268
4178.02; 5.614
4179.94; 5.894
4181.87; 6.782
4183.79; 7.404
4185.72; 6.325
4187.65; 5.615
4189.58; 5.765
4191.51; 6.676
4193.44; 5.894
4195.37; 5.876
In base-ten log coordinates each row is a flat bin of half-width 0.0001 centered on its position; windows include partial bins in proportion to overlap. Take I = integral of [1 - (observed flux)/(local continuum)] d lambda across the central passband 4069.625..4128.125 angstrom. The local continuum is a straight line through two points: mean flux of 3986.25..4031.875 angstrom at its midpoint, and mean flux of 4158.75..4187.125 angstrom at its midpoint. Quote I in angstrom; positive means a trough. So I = 2.0 angstrom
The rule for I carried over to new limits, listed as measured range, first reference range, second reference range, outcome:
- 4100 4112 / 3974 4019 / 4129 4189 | 0.9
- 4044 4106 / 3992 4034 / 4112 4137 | 2.4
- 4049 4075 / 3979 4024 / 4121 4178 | 1.3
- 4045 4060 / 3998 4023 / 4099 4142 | 1.1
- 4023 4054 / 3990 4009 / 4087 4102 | 0.7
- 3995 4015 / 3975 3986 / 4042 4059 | -3.1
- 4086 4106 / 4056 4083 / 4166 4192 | -0.7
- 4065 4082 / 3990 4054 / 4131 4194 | 1.1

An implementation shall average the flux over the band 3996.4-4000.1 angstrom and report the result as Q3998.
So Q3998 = 5.69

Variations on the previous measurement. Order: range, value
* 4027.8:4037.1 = 5.87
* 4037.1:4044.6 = 6.05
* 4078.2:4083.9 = 6.1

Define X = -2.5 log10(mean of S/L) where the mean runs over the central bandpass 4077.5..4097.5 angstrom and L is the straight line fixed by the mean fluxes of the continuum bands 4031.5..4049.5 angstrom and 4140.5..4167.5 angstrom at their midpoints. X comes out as -0.05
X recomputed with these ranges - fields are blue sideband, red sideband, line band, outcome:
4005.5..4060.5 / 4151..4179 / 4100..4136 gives 0.03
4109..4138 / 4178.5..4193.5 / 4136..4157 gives -0.02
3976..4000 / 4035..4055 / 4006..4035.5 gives -0.10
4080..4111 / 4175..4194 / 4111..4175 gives -0.02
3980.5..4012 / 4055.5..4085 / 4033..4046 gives 0.01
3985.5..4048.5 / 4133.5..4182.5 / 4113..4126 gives -0.02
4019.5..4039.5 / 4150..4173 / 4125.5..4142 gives 0.06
